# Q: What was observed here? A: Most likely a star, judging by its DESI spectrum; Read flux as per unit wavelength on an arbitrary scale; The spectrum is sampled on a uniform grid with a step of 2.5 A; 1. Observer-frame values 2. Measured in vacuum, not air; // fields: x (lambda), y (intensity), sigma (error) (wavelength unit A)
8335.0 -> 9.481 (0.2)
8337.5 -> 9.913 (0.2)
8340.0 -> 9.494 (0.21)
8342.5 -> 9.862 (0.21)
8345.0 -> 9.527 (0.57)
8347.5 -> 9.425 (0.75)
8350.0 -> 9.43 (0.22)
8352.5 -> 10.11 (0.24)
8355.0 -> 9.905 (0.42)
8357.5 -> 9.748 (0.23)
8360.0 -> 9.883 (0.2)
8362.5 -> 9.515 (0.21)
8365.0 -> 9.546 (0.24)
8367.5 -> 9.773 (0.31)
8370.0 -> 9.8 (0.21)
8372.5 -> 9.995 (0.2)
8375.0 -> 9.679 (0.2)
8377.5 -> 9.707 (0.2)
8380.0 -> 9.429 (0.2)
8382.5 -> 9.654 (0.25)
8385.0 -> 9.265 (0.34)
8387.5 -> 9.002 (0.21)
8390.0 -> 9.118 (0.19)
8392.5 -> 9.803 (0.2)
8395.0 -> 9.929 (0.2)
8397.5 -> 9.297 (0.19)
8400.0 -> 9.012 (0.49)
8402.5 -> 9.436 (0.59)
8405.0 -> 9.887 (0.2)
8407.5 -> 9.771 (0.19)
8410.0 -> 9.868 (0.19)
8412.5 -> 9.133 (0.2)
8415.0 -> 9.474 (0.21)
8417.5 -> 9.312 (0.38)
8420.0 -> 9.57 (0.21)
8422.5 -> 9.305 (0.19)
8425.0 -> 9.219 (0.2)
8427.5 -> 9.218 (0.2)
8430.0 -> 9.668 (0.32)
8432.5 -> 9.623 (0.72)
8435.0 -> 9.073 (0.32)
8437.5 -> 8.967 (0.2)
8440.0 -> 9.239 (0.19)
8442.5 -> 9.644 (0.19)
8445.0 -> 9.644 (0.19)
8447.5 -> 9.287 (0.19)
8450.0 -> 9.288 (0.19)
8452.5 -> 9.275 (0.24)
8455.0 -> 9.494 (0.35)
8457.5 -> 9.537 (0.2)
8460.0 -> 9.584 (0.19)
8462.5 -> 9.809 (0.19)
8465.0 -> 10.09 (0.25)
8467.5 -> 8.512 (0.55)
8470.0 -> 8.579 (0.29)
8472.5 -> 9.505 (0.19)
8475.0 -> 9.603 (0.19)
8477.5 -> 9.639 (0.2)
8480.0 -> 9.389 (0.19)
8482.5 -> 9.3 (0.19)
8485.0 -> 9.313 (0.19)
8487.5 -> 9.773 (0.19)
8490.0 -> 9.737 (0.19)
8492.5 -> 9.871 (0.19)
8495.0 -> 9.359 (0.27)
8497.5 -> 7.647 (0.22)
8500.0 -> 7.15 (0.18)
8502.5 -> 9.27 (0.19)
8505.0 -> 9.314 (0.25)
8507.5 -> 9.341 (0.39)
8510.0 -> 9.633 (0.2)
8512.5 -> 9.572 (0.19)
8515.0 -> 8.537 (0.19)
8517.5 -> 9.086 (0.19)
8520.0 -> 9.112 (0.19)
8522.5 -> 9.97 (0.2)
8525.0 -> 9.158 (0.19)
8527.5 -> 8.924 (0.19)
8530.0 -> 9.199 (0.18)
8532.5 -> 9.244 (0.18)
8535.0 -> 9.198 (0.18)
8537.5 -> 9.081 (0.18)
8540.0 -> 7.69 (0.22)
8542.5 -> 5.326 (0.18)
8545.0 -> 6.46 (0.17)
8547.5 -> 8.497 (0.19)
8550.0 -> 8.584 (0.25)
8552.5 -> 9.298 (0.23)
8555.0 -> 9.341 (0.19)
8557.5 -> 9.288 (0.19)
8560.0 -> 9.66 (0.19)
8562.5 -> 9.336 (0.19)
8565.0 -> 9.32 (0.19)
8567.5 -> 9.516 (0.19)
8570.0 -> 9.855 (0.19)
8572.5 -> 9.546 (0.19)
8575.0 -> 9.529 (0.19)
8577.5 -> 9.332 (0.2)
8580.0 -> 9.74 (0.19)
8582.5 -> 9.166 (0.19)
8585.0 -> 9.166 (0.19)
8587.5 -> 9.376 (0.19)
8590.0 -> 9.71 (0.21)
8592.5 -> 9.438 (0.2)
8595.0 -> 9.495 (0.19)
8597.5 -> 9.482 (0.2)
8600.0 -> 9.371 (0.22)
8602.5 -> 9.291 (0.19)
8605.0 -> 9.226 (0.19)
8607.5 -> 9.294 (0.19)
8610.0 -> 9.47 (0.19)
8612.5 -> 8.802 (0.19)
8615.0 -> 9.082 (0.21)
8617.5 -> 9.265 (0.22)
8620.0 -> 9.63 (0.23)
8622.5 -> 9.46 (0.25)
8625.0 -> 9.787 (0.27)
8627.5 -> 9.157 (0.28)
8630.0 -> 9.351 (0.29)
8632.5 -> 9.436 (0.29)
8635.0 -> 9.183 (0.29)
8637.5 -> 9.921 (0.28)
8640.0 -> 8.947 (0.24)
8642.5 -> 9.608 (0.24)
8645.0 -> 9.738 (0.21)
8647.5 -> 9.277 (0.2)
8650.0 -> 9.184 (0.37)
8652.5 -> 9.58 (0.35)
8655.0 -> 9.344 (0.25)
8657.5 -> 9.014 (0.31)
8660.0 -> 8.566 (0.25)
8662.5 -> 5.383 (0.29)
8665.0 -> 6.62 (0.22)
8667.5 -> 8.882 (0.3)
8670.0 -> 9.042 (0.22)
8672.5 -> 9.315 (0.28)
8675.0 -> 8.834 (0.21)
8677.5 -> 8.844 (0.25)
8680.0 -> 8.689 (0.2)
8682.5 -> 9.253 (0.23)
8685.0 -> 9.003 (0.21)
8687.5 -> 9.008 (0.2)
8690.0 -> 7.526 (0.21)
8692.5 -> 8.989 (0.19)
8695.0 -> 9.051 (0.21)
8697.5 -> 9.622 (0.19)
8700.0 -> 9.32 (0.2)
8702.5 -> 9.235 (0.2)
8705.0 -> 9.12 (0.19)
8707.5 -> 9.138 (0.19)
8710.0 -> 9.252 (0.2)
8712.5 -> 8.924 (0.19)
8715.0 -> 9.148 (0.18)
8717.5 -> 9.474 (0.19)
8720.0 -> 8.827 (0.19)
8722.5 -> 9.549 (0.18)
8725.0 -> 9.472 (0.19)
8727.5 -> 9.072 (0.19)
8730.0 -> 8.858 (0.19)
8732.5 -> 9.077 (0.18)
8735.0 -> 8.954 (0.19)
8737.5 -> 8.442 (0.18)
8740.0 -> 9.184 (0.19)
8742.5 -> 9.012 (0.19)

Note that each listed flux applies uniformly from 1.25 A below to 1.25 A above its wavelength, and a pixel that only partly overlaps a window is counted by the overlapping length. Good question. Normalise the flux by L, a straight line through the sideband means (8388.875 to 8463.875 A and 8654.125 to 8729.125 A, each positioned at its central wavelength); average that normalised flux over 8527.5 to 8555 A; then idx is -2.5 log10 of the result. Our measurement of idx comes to 0.11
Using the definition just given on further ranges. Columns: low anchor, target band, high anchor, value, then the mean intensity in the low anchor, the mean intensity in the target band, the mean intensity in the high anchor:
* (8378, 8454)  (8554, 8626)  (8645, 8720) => -0.04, 9.42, 9.41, 8.86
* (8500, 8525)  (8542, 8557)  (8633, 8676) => 0.13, 9.2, 8.12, 8.86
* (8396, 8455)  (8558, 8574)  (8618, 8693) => -0.05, 9.4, 9.53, 8.96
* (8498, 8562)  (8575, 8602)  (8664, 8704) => -0.07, 8.79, 9.43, 8.84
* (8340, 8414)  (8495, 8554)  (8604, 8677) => 0.07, 9.6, 8.68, 9.05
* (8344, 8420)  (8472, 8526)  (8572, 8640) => 0.03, 9.58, 9.24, 9.39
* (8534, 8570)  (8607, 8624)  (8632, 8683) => -0.06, 8.65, 9.29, 8.88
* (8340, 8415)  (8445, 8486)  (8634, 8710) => 0.00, 9.6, 9.4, 8.91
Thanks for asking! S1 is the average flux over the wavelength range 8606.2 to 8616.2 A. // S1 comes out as 9.16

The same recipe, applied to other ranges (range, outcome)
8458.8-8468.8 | 9.49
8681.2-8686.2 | 9.12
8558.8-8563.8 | 9.49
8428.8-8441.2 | 9.31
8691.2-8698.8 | 9.21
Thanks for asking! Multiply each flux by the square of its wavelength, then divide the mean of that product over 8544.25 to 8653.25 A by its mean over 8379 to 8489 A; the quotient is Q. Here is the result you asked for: 1.0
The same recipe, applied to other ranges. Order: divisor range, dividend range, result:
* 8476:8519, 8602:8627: 1.04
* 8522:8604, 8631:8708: 1.01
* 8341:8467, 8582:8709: 1.01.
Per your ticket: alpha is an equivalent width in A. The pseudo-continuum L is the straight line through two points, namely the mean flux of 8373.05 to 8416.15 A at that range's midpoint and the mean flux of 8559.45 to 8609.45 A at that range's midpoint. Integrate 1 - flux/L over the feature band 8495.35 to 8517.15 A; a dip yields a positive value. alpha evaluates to 1.4 A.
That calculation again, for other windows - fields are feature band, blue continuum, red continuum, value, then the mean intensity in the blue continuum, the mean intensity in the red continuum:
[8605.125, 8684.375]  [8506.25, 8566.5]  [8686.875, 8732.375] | -0.24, 8.87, 9.09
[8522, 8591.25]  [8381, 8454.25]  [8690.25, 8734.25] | 2.07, 9.41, 9.14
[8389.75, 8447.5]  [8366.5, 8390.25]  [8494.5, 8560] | -0.66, 9.56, 8.75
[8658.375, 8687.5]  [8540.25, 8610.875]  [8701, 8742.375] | 2.13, 9.09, 9.11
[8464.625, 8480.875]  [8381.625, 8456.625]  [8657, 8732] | 0.02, 9.42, 8.83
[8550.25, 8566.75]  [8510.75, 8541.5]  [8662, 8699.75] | -0.69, 9.04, 8.62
